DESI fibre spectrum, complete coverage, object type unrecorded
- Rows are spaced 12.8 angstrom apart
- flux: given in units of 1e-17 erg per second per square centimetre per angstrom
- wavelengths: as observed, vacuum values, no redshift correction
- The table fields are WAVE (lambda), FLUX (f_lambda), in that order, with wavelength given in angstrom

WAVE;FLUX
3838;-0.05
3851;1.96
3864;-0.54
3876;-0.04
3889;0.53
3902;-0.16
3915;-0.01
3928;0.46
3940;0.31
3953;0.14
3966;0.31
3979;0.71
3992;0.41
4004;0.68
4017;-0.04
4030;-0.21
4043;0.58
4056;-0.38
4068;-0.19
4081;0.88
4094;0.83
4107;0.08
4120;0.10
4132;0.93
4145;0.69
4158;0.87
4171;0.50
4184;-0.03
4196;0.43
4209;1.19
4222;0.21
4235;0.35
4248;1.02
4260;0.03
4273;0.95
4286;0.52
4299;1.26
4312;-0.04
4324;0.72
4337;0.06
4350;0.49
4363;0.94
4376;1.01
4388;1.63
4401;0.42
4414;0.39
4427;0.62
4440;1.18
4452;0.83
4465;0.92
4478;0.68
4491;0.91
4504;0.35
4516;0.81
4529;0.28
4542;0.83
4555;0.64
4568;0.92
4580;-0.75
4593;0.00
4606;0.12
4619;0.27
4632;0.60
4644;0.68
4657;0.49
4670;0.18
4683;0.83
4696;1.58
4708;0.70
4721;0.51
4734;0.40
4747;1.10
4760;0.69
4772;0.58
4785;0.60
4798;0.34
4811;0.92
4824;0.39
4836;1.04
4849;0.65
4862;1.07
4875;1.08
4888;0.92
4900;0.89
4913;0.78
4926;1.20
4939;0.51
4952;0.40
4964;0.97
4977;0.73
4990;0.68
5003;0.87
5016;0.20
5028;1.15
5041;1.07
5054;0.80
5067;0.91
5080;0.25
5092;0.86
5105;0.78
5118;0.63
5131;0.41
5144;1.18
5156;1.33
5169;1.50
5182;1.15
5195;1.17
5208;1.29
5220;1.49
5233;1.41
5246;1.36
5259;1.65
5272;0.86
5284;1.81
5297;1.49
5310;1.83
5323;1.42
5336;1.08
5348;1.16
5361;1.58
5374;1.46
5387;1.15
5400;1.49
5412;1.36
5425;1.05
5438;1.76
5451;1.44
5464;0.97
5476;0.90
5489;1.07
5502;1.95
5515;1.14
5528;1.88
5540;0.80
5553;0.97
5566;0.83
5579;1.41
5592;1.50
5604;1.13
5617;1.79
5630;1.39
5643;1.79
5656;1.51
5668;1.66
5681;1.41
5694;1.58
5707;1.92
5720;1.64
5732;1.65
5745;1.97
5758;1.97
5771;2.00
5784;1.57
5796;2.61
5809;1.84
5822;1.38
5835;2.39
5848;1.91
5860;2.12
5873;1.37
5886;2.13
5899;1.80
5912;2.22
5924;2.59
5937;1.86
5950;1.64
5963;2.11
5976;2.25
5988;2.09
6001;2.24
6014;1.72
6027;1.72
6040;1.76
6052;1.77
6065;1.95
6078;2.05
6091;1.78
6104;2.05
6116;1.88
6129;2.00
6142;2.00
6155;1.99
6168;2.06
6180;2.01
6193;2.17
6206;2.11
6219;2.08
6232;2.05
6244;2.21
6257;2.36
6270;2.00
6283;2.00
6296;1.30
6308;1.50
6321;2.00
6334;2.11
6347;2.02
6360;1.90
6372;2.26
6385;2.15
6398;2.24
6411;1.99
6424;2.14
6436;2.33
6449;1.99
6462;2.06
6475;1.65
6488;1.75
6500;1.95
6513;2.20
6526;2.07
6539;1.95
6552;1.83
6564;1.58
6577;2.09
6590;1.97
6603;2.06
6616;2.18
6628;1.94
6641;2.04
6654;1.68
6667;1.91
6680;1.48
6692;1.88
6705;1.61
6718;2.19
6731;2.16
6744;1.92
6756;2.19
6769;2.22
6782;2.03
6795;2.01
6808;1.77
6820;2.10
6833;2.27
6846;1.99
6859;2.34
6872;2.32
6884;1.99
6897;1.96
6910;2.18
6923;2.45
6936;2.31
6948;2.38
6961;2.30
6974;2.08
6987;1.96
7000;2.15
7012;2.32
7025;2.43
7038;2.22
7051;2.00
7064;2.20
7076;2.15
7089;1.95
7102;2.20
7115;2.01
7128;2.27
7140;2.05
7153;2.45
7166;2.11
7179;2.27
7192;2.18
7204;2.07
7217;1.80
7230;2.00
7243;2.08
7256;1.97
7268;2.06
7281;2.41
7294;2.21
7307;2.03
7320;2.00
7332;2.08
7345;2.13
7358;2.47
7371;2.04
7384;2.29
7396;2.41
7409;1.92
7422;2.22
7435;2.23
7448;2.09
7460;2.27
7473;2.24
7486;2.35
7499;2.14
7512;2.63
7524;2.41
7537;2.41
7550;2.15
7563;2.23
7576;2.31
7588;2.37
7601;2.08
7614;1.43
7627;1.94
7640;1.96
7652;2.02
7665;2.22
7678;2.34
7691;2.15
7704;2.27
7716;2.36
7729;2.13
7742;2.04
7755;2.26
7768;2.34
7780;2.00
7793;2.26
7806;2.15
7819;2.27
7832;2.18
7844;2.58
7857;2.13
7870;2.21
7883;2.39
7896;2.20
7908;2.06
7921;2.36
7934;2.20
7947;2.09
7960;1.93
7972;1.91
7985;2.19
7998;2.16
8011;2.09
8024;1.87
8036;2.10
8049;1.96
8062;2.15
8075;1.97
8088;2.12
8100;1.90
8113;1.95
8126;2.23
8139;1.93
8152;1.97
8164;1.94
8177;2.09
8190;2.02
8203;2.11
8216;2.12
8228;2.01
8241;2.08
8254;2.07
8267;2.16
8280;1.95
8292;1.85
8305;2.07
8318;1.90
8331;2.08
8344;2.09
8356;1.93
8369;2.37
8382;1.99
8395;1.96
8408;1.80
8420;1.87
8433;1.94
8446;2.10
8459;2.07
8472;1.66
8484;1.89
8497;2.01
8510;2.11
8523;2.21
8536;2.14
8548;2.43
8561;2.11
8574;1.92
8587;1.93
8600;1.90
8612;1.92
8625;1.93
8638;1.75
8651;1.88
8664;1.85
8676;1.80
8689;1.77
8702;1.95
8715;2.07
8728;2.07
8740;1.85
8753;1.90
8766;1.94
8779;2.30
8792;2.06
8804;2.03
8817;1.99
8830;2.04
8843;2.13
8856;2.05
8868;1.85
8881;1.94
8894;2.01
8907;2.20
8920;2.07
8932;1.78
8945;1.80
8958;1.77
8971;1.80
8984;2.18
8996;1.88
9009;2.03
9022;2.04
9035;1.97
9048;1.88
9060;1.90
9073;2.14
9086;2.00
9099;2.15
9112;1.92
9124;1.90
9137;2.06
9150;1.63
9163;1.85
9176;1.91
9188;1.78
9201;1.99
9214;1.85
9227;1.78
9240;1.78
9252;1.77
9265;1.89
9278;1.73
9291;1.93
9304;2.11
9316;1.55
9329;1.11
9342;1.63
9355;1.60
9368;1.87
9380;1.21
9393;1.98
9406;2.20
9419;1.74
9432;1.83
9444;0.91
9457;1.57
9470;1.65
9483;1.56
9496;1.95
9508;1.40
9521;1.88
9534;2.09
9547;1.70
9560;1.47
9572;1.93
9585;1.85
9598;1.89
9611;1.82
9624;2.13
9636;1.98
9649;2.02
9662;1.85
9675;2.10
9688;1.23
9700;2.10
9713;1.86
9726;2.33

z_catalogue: 0.292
